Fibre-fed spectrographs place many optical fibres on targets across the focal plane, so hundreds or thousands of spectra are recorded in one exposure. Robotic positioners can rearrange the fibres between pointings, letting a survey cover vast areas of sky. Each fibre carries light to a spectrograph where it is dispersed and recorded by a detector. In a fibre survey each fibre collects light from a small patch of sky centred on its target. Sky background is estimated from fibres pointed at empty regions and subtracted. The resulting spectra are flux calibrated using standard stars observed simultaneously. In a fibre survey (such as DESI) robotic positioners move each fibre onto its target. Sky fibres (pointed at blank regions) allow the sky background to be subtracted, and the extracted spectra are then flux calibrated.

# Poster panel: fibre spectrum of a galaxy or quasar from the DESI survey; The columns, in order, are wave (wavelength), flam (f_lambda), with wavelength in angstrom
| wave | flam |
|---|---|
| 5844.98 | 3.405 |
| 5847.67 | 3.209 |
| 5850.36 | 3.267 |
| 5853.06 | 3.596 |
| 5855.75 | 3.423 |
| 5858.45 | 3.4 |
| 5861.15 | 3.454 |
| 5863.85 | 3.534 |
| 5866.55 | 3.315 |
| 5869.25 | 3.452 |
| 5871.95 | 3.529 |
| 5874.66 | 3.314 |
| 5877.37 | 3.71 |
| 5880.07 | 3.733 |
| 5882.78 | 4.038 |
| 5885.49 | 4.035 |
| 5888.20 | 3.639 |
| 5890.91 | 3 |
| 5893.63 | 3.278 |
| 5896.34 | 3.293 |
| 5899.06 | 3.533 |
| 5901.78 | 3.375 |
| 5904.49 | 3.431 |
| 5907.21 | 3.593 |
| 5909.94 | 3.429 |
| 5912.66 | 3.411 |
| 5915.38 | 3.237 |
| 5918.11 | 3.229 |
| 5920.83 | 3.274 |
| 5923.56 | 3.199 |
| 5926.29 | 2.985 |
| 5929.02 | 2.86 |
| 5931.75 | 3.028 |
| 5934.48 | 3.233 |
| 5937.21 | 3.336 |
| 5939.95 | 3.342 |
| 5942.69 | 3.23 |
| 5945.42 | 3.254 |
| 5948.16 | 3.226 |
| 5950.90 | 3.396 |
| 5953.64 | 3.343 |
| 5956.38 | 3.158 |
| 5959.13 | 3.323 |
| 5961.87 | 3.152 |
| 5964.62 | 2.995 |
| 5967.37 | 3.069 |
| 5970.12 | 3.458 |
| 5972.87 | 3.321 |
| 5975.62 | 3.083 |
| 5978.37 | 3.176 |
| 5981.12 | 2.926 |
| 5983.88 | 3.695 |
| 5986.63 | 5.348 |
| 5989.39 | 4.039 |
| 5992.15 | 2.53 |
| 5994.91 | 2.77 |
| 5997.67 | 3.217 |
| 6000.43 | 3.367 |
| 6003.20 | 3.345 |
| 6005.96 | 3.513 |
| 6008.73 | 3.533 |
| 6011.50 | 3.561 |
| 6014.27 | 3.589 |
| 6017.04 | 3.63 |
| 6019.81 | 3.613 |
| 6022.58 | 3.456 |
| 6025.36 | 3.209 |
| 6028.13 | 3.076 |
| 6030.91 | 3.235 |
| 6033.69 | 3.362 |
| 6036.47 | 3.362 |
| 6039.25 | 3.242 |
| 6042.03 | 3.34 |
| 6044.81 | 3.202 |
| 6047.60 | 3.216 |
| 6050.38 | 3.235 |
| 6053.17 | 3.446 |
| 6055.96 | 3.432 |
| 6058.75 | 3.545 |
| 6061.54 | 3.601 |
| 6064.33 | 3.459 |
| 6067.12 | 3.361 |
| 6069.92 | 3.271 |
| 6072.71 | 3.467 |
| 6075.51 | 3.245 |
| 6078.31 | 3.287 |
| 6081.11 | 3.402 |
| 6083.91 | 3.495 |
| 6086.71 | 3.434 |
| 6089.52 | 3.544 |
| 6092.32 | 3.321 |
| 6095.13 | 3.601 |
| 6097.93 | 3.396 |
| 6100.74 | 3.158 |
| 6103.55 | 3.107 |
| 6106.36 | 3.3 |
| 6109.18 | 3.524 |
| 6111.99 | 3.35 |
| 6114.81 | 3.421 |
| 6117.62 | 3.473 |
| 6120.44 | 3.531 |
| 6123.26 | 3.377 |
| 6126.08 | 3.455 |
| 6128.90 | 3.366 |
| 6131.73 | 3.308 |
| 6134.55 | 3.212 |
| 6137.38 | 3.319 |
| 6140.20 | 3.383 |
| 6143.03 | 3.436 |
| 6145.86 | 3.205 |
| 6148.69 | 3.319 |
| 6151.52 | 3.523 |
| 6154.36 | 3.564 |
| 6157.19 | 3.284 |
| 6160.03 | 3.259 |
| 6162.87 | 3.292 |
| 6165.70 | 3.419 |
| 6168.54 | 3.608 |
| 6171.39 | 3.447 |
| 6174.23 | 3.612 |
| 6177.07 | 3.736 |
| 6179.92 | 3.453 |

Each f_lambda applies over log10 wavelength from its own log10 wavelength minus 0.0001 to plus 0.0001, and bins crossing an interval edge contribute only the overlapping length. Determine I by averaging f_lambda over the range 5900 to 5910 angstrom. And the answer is 3.46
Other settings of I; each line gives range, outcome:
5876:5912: 3.54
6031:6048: 3.29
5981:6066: 3.43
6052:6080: 3.41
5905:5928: 3.29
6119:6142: 3.37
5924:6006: 3.29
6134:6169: 3.37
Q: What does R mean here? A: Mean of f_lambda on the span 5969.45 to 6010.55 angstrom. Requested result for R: 3.42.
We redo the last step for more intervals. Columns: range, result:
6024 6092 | 3.35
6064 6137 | 3.38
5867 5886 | 3.65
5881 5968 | 3.31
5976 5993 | 3.62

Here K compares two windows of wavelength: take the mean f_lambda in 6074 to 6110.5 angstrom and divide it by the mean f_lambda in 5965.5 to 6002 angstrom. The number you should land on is 1.0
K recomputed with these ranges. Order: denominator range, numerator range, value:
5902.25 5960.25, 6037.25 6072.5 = 1.03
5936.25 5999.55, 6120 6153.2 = 1.01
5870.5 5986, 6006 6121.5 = 1.01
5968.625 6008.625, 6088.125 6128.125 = 0.99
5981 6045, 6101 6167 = 0.98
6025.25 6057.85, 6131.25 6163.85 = 1.02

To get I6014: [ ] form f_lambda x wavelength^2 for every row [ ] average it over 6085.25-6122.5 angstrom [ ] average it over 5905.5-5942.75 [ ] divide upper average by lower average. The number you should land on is 1.1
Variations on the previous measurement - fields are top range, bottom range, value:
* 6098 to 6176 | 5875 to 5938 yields 1.08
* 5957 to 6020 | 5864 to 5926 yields 1.02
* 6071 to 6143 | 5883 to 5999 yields 1.07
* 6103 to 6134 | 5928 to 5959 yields 1.11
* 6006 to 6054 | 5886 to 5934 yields 1.07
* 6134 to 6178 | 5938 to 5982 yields 1.13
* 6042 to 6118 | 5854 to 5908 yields 1.03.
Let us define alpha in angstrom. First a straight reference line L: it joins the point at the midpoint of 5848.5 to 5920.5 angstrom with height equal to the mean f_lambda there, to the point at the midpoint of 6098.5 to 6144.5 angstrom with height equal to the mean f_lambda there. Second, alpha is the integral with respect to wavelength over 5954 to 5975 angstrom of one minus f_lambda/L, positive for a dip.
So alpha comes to 1.3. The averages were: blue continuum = 3.47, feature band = 3.21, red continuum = 3.36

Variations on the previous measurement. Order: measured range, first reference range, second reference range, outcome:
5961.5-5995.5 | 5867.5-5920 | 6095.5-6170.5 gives 0.7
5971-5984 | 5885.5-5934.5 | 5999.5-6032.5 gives 0.7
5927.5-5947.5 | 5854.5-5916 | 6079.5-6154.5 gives 1.6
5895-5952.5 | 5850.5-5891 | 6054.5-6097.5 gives 3.9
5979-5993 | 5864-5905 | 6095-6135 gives -1.1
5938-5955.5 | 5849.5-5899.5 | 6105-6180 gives 0.9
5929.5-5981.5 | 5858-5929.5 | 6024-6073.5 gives 2.7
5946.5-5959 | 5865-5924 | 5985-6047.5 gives 0.6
